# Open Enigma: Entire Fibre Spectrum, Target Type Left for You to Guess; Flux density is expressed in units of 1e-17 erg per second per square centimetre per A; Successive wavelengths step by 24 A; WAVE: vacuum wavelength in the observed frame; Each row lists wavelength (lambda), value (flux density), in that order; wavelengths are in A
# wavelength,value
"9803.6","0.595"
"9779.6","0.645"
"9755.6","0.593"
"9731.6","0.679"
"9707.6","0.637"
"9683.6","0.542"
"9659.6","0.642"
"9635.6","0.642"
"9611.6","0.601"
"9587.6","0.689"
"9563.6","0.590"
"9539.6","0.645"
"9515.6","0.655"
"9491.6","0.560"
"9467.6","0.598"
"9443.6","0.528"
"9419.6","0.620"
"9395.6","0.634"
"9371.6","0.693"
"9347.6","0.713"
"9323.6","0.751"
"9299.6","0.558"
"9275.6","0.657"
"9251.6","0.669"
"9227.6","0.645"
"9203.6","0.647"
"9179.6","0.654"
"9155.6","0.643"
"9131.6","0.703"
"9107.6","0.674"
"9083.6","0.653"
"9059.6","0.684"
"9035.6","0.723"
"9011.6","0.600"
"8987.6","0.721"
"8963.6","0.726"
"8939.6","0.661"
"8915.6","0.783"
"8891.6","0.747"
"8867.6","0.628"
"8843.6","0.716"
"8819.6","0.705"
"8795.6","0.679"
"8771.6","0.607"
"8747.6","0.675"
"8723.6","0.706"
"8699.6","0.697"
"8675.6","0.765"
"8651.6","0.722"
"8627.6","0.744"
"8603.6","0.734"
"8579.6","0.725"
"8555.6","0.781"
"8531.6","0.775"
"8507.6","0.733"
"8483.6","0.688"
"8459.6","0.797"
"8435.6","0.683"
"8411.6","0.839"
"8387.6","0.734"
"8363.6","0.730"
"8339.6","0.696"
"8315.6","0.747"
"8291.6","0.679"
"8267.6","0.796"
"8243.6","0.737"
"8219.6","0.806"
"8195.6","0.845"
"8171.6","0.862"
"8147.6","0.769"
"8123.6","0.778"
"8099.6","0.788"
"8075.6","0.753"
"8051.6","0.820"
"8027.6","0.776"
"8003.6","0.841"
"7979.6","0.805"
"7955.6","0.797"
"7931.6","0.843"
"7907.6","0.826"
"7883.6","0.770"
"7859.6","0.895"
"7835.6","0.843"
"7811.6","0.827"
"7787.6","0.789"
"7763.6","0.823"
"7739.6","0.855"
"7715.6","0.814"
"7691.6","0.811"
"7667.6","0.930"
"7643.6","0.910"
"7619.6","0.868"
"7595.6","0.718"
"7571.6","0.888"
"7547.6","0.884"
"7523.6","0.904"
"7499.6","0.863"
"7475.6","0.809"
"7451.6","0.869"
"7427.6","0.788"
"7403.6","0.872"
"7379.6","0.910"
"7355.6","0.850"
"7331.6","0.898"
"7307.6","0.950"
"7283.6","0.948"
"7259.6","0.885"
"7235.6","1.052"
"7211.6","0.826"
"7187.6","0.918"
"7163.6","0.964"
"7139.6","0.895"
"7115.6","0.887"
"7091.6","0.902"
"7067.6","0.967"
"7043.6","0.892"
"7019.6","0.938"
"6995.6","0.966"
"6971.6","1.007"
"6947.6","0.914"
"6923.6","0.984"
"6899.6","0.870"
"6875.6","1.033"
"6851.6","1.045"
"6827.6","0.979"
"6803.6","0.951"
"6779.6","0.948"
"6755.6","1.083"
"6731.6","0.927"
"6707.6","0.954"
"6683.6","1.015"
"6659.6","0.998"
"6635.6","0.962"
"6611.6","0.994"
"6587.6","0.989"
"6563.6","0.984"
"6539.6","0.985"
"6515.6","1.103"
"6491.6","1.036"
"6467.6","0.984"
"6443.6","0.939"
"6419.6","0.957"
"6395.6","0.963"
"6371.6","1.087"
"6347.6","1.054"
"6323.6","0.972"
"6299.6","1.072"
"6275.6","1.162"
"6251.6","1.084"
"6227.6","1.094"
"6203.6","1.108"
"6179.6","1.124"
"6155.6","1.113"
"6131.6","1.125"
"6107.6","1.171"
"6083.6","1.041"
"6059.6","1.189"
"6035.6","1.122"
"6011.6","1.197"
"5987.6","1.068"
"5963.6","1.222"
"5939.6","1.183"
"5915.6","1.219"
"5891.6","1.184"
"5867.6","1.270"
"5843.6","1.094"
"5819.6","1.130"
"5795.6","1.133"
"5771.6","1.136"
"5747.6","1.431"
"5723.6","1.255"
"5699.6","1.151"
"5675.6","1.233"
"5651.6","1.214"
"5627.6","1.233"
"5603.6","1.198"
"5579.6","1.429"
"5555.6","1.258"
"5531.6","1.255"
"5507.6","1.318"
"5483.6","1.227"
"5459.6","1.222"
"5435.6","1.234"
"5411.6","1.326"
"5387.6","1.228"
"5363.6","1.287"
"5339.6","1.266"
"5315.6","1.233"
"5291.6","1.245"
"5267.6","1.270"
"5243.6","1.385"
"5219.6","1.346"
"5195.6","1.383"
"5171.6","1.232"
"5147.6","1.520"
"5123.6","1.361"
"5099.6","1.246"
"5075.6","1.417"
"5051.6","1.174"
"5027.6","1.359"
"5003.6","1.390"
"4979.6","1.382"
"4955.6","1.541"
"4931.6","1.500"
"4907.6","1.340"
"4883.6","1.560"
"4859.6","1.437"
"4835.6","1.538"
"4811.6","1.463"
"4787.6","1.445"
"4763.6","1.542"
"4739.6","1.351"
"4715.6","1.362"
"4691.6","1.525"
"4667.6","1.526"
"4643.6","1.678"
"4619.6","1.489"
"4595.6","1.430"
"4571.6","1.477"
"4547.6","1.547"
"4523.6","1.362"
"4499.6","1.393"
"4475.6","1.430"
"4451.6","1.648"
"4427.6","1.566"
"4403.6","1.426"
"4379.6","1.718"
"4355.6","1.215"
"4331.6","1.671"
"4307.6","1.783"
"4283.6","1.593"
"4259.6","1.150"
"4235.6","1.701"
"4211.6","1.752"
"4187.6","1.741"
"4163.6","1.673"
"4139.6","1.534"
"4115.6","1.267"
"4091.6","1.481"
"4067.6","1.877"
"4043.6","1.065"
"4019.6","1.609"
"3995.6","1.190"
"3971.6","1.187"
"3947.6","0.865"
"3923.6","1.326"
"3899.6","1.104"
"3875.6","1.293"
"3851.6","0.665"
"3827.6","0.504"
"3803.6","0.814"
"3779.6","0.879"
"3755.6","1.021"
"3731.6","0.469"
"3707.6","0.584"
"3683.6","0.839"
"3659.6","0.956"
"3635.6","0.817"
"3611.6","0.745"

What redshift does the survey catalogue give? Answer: 0.039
